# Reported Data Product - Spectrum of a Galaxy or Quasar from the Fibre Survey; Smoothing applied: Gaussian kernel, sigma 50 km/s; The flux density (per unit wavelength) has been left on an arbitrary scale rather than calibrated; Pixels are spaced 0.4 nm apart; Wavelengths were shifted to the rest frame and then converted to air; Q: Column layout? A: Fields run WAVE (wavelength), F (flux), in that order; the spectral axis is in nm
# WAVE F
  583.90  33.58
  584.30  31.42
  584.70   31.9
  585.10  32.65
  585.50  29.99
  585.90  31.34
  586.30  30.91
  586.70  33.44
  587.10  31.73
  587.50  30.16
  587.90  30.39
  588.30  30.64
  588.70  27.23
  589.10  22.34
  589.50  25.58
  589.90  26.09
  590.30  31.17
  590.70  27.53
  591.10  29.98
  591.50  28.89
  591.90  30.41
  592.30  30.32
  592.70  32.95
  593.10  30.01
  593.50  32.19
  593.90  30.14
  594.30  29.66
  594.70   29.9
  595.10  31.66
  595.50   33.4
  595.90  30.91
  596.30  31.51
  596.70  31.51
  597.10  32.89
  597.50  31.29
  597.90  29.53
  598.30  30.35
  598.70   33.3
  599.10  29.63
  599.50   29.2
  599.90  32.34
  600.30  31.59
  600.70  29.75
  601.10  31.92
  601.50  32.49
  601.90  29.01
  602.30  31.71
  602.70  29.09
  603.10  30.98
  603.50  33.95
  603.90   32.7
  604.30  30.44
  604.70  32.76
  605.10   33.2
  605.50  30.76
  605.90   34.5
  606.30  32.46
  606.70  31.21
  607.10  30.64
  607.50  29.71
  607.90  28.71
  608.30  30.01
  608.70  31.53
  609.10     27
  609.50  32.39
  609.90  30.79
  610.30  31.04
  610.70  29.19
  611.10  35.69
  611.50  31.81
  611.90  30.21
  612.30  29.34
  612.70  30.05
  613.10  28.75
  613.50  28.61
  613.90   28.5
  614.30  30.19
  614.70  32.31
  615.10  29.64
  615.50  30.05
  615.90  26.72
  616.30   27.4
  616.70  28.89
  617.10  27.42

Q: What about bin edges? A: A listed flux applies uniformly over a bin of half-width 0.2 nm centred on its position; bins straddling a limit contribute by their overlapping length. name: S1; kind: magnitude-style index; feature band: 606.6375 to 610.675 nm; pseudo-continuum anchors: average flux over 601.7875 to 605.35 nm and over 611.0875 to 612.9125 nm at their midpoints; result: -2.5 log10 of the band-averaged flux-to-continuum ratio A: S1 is 0.03 mag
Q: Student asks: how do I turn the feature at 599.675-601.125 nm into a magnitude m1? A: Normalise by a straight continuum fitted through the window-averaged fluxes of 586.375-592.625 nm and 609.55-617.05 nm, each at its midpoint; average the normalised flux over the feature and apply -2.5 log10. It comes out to -0.06 mag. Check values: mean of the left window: 29.2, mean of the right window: 30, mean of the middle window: 31.3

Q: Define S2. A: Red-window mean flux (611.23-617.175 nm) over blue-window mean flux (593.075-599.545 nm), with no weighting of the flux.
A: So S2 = 0.9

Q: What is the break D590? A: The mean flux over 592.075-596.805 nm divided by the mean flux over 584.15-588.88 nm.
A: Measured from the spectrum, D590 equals 1.0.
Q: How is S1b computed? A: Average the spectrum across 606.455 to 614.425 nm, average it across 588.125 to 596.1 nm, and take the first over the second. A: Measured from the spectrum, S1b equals 1.02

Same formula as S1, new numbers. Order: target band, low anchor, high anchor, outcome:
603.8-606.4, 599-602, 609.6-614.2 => -0.06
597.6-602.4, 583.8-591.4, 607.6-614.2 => -0.03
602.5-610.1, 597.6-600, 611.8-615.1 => -0.04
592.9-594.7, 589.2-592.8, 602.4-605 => -0.03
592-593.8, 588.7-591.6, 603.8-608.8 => -0.12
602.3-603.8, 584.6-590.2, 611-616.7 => -0.06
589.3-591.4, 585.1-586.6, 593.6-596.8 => 0.11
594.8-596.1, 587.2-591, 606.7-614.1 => -0.11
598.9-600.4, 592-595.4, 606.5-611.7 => 0.01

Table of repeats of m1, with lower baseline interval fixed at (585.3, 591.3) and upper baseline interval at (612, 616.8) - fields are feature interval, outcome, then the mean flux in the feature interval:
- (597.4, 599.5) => -0.05 mag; 30.6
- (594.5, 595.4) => -0.07 mag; 31.1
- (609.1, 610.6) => -0.05 mag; 30.7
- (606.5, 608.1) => -0.03 mag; 30.1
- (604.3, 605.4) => -0.11 mag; 32.3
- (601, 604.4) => -0.08 mag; 31.4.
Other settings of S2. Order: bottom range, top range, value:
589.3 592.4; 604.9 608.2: 1.09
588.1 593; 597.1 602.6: 1.08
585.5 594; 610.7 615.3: 1.02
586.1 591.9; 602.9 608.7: 1.09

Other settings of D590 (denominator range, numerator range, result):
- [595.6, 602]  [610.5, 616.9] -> 0.96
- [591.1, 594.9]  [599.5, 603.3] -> 1.01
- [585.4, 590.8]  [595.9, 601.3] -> 1.07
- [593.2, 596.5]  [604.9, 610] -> 1.00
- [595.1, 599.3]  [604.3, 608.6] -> 1.00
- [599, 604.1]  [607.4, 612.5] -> 0.98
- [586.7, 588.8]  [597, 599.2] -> 1.02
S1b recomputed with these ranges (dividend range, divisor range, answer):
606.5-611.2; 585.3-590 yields 1.05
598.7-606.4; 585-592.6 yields 1.07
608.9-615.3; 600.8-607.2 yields 0.96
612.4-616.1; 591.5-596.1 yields 0.95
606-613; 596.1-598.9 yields 0.98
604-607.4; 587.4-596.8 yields 1.07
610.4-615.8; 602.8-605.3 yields 0.94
